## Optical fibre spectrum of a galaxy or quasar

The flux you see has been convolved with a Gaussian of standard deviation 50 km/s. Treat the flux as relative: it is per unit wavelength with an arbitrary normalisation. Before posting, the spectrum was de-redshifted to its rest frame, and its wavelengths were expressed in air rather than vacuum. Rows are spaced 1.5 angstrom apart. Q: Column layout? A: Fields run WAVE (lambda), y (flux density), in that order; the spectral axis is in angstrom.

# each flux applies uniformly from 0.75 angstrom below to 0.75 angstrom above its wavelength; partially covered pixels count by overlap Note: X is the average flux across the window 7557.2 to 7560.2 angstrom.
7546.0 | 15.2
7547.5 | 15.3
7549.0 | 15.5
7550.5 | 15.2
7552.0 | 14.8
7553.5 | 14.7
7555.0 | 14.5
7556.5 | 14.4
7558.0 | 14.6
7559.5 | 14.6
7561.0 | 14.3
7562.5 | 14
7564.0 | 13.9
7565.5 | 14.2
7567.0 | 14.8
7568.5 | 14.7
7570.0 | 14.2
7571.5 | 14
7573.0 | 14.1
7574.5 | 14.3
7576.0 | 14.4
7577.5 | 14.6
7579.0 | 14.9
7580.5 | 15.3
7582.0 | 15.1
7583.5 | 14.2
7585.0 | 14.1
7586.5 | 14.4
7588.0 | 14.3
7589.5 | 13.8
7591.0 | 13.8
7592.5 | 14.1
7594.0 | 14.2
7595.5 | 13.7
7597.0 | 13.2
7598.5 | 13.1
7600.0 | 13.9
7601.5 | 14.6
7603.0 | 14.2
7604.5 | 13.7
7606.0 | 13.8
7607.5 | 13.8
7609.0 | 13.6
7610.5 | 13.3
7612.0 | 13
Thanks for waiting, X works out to 14.6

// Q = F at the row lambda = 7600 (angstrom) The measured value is 13.9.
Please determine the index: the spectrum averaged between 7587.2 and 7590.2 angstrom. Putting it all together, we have 14.1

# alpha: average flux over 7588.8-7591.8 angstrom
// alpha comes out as 13.8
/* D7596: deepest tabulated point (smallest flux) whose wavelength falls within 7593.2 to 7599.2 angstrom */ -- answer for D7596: 13.1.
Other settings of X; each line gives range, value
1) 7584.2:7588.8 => 14.3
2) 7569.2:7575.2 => 14.2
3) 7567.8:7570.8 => 14.4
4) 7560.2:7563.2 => 14.2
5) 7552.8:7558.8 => 14.5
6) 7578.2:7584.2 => 14.9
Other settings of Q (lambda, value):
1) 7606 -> 13.8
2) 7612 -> 13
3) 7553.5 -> 14.7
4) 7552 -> 14.8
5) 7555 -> 14.5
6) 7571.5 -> 14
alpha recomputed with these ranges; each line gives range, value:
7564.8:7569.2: 14.6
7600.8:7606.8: 14.1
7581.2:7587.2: 14.5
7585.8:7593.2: 14.1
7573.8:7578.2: 14.4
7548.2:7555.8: 14.9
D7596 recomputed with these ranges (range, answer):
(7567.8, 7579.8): 14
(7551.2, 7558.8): 14.4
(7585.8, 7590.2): 13.8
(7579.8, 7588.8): 14.1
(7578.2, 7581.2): 14.9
